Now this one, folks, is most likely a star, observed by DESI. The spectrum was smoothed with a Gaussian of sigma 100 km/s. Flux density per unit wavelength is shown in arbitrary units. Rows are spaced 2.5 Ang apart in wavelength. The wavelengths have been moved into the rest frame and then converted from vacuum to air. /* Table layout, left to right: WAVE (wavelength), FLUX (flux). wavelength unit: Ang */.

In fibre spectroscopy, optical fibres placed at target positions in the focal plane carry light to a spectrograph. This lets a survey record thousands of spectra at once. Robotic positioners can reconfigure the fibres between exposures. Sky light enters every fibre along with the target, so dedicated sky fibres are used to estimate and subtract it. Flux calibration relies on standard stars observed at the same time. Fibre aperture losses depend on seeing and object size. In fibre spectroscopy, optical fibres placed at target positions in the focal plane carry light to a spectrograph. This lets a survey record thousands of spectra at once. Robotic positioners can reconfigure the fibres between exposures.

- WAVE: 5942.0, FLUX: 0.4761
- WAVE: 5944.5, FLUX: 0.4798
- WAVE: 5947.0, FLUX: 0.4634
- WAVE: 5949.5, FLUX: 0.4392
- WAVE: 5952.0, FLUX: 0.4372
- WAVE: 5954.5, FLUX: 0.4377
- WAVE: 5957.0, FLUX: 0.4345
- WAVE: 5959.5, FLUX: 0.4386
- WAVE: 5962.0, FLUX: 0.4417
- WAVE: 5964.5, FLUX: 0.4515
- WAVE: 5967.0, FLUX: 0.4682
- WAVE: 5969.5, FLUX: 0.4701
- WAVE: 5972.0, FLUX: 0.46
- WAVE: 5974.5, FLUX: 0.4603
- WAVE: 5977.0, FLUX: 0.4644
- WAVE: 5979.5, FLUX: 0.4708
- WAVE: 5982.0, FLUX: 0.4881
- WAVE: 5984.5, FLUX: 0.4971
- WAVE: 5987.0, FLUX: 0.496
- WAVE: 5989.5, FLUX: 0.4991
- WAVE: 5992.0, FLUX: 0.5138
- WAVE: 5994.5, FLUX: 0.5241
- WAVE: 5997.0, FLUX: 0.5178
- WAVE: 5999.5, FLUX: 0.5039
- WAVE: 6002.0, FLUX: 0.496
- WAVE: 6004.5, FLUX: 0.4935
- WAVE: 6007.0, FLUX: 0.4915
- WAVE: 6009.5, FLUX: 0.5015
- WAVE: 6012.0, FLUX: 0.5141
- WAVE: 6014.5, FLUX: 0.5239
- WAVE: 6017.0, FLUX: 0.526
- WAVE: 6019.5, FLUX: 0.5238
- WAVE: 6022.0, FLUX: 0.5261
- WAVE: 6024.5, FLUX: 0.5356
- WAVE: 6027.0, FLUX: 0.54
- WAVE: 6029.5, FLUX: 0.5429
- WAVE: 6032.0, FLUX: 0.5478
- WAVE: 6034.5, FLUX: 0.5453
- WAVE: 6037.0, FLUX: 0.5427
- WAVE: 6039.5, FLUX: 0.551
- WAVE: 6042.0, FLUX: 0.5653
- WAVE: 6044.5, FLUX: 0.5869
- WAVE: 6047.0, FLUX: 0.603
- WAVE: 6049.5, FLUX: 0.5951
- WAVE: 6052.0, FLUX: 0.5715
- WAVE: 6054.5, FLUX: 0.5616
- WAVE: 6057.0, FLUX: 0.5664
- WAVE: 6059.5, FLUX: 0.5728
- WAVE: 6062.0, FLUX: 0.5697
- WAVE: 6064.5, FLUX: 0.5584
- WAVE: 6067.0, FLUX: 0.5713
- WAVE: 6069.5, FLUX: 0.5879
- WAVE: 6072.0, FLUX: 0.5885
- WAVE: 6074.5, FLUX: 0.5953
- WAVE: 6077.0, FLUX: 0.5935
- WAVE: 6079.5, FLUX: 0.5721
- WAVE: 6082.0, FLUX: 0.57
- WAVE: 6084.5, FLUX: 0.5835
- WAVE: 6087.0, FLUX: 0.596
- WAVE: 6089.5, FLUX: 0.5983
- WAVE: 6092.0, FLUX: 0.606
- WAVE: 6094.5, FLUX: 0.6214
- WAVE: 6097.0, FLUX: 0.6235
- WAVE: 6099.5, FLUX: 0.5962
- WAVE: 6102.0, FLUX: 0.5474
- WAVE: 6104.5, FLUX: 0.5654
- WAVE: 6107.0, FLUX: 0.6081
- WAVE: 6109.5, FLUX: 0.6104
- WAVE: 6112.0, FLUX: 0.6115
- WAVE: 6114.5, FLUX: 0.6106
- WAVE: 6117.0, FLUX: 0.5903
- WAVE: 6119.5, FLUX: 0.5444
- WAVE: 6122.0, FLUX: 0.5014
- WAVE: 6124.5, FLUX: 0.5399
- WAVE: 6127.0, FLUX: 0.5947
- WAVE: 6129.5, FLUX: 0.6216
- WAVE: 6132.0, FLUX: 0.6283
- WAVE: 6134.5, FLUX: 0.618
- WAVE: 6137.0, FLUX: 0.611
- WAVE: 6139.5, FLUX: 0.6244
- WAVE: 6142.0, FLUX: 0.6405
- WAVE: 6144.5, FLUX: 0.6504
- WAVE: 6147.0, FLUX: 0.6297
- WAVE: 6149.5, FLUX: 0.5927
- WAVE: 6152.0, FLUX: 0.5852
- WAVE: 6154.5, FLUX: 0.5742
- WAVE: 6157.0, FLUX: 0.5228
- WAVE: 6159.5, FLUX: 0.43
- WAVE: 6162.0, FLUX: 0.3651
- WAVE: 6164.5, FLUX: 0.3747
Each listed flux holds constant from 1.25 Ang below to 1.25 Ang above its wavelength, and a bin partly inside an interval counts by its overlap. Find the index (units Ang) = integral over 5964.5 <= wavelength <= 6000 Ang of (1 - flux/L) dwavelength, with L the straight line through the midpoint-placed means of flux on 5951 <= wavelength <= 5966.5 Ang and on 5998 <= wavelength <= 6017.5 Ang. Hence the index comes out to -1.1 Ang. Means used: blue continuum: 0.442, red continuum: 0.506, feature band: 0.486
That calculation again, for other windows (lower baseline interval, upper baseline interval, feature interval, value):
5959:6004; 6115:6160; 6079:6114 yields -2.2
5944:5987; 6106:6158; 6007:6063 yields -3.5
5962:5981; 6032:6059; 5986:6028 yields 0.0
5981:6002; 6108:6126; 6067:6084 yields -1.0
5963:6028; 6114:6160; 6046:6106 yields -3.9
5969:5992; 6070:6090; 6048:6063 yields -0.3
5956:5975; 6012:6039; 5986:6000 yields -0.5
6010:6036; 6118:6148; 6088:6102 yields -0.7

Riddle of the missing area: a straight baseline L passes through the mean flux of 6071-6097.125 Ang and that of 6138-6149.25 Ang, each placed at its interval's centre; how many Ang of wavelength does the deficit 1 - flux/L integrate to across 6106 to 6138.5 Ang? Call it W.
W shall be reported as 1.4 Ang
